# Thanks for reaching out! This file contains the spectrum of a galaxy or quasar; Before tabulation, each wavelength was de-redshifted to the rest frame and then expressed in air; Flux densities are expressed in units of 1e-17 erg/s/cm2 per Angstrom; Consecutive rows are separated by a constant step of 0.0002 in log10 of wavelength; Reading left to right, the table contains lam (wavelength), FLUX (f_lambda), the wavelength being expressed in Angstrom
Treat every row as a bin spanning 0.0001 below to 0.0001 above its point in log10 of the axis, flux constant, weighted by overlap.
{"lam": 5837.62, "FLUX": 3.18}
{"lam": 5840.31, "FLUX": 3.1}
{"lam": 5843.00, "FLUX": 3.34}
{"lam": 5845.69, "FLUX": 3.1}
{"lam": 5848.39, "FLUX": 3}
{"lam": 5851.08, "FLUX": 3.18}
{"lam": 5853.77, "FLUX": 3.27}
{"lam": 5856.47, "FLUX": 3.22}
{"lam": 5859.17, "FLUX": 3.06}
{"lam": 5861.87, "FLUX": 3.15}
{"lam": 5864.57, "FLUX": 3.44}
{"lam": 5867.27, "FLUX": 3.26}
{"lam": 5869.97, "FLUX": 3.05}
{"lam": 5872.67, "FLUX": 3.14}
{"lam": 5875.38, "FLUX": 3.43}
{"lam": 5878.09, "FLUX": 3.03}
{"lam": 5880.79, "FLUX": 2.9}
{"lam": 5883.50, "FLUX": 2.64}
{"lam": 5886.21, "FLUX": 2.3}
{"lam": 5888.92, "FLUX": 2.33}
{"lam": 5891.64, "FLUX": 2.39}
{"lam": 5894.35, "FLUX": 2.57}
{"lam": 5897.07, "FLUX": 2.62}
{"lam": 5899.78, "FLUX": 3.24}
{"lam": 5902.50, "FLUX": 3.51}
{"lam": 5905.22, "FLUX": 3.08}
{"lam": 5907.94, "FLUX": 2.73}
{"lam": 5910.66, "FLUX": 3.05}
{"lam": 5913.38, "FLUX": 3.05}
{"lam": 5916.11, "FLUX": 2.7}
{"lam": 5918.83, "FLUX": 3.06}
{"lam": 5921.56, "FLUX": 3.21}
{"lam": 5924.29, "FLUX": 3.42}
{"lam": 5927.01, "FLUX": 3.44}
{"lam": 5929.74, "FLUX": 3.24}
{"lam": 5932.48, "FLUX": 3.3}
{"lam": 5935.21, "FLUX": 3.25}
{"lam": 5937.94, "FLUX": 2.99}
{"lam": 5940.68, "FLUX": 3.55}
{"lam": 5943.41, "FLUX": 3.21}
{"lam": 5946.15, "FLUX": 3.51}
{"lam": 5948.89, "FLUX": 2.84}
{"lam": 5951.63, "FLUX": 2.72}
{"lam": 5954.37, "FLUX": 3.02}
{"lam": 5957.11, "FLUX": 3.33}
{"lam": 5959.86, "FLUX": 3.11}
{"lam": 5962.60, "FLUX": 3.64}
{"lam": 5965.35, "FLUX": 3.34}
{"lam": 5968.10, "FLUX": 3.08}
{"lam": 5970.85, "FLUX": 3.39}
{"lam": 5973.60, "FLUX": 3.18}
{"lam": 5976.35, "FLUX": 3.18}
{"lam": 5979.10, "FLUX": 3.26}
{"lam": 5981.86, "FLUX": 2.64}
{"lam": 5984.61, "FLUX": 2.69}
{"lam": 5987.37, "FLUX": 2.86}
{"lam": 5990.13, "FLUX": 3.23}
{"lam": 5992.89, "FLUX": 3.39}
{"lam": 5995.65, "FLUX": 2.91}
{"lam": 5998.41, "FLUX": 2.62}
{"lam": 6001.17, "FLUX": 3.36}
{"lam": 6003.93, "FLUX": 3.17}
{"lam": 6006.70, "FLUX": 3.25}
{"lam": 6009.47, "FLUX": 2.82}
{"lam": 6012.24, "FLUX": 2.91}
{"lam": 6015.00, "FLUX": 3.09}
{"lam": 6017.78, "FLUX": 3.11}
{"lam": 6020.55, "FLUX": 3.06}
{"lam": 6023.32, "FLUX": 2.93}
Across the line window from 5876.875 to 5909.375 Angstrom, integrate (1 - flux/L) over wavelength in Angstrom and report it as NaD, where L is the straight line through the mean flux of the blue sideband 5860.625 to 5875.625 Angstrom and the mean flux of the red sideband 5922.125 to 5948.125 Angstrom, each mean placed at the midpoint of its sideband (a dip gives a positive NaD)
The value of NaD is 4.8 Angstrom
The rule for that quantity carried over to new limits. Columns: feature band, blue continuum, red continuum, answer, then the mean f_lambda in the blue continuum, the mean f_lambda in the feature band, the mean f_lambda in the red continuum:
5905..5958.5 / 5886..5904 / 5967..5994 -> -4.62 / 2.74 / 3.14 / 3.09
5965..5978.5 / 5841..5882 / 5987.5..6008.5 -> -0.46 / 3.17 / 3.23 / 3.11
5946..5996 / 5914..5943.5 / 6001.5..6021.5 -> 0.39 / 3.21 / 3.12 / 3.07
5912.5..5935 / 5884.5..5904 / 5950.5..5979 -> -2.04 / 2.71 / 3.18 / 3.21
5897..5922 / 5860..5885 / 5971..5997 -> 0.43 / 3.11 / 3.04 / 3.05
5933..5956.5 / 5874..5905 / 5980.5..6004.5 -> -1.95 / 2.82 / 3.15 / 2.98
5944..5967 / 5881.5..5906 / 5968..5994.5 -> -1.56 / 2.74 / 3.19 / 3.09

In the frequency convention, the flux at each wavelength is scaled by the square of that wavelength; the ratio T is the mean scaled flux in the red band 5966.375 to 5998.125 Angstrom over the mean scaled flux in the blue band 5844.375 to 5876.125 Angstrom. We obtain 1.0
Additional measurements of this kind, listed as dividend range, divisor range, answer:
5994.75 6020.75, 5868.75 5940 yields 1.05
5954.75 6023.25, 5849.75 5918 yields 1.08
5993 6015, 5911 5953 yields 0.98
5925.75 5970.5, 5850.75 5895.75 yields 1.12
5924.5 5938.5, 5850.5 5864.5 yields 1.05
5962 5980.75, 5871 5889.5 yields 1.18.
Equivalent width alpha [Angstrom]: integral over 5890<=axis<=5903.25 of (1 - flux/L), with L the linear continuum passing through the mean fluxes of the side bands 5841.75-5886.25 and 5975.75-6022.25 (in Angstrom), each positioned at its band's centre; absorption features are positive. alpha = 1.1 Angstrom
